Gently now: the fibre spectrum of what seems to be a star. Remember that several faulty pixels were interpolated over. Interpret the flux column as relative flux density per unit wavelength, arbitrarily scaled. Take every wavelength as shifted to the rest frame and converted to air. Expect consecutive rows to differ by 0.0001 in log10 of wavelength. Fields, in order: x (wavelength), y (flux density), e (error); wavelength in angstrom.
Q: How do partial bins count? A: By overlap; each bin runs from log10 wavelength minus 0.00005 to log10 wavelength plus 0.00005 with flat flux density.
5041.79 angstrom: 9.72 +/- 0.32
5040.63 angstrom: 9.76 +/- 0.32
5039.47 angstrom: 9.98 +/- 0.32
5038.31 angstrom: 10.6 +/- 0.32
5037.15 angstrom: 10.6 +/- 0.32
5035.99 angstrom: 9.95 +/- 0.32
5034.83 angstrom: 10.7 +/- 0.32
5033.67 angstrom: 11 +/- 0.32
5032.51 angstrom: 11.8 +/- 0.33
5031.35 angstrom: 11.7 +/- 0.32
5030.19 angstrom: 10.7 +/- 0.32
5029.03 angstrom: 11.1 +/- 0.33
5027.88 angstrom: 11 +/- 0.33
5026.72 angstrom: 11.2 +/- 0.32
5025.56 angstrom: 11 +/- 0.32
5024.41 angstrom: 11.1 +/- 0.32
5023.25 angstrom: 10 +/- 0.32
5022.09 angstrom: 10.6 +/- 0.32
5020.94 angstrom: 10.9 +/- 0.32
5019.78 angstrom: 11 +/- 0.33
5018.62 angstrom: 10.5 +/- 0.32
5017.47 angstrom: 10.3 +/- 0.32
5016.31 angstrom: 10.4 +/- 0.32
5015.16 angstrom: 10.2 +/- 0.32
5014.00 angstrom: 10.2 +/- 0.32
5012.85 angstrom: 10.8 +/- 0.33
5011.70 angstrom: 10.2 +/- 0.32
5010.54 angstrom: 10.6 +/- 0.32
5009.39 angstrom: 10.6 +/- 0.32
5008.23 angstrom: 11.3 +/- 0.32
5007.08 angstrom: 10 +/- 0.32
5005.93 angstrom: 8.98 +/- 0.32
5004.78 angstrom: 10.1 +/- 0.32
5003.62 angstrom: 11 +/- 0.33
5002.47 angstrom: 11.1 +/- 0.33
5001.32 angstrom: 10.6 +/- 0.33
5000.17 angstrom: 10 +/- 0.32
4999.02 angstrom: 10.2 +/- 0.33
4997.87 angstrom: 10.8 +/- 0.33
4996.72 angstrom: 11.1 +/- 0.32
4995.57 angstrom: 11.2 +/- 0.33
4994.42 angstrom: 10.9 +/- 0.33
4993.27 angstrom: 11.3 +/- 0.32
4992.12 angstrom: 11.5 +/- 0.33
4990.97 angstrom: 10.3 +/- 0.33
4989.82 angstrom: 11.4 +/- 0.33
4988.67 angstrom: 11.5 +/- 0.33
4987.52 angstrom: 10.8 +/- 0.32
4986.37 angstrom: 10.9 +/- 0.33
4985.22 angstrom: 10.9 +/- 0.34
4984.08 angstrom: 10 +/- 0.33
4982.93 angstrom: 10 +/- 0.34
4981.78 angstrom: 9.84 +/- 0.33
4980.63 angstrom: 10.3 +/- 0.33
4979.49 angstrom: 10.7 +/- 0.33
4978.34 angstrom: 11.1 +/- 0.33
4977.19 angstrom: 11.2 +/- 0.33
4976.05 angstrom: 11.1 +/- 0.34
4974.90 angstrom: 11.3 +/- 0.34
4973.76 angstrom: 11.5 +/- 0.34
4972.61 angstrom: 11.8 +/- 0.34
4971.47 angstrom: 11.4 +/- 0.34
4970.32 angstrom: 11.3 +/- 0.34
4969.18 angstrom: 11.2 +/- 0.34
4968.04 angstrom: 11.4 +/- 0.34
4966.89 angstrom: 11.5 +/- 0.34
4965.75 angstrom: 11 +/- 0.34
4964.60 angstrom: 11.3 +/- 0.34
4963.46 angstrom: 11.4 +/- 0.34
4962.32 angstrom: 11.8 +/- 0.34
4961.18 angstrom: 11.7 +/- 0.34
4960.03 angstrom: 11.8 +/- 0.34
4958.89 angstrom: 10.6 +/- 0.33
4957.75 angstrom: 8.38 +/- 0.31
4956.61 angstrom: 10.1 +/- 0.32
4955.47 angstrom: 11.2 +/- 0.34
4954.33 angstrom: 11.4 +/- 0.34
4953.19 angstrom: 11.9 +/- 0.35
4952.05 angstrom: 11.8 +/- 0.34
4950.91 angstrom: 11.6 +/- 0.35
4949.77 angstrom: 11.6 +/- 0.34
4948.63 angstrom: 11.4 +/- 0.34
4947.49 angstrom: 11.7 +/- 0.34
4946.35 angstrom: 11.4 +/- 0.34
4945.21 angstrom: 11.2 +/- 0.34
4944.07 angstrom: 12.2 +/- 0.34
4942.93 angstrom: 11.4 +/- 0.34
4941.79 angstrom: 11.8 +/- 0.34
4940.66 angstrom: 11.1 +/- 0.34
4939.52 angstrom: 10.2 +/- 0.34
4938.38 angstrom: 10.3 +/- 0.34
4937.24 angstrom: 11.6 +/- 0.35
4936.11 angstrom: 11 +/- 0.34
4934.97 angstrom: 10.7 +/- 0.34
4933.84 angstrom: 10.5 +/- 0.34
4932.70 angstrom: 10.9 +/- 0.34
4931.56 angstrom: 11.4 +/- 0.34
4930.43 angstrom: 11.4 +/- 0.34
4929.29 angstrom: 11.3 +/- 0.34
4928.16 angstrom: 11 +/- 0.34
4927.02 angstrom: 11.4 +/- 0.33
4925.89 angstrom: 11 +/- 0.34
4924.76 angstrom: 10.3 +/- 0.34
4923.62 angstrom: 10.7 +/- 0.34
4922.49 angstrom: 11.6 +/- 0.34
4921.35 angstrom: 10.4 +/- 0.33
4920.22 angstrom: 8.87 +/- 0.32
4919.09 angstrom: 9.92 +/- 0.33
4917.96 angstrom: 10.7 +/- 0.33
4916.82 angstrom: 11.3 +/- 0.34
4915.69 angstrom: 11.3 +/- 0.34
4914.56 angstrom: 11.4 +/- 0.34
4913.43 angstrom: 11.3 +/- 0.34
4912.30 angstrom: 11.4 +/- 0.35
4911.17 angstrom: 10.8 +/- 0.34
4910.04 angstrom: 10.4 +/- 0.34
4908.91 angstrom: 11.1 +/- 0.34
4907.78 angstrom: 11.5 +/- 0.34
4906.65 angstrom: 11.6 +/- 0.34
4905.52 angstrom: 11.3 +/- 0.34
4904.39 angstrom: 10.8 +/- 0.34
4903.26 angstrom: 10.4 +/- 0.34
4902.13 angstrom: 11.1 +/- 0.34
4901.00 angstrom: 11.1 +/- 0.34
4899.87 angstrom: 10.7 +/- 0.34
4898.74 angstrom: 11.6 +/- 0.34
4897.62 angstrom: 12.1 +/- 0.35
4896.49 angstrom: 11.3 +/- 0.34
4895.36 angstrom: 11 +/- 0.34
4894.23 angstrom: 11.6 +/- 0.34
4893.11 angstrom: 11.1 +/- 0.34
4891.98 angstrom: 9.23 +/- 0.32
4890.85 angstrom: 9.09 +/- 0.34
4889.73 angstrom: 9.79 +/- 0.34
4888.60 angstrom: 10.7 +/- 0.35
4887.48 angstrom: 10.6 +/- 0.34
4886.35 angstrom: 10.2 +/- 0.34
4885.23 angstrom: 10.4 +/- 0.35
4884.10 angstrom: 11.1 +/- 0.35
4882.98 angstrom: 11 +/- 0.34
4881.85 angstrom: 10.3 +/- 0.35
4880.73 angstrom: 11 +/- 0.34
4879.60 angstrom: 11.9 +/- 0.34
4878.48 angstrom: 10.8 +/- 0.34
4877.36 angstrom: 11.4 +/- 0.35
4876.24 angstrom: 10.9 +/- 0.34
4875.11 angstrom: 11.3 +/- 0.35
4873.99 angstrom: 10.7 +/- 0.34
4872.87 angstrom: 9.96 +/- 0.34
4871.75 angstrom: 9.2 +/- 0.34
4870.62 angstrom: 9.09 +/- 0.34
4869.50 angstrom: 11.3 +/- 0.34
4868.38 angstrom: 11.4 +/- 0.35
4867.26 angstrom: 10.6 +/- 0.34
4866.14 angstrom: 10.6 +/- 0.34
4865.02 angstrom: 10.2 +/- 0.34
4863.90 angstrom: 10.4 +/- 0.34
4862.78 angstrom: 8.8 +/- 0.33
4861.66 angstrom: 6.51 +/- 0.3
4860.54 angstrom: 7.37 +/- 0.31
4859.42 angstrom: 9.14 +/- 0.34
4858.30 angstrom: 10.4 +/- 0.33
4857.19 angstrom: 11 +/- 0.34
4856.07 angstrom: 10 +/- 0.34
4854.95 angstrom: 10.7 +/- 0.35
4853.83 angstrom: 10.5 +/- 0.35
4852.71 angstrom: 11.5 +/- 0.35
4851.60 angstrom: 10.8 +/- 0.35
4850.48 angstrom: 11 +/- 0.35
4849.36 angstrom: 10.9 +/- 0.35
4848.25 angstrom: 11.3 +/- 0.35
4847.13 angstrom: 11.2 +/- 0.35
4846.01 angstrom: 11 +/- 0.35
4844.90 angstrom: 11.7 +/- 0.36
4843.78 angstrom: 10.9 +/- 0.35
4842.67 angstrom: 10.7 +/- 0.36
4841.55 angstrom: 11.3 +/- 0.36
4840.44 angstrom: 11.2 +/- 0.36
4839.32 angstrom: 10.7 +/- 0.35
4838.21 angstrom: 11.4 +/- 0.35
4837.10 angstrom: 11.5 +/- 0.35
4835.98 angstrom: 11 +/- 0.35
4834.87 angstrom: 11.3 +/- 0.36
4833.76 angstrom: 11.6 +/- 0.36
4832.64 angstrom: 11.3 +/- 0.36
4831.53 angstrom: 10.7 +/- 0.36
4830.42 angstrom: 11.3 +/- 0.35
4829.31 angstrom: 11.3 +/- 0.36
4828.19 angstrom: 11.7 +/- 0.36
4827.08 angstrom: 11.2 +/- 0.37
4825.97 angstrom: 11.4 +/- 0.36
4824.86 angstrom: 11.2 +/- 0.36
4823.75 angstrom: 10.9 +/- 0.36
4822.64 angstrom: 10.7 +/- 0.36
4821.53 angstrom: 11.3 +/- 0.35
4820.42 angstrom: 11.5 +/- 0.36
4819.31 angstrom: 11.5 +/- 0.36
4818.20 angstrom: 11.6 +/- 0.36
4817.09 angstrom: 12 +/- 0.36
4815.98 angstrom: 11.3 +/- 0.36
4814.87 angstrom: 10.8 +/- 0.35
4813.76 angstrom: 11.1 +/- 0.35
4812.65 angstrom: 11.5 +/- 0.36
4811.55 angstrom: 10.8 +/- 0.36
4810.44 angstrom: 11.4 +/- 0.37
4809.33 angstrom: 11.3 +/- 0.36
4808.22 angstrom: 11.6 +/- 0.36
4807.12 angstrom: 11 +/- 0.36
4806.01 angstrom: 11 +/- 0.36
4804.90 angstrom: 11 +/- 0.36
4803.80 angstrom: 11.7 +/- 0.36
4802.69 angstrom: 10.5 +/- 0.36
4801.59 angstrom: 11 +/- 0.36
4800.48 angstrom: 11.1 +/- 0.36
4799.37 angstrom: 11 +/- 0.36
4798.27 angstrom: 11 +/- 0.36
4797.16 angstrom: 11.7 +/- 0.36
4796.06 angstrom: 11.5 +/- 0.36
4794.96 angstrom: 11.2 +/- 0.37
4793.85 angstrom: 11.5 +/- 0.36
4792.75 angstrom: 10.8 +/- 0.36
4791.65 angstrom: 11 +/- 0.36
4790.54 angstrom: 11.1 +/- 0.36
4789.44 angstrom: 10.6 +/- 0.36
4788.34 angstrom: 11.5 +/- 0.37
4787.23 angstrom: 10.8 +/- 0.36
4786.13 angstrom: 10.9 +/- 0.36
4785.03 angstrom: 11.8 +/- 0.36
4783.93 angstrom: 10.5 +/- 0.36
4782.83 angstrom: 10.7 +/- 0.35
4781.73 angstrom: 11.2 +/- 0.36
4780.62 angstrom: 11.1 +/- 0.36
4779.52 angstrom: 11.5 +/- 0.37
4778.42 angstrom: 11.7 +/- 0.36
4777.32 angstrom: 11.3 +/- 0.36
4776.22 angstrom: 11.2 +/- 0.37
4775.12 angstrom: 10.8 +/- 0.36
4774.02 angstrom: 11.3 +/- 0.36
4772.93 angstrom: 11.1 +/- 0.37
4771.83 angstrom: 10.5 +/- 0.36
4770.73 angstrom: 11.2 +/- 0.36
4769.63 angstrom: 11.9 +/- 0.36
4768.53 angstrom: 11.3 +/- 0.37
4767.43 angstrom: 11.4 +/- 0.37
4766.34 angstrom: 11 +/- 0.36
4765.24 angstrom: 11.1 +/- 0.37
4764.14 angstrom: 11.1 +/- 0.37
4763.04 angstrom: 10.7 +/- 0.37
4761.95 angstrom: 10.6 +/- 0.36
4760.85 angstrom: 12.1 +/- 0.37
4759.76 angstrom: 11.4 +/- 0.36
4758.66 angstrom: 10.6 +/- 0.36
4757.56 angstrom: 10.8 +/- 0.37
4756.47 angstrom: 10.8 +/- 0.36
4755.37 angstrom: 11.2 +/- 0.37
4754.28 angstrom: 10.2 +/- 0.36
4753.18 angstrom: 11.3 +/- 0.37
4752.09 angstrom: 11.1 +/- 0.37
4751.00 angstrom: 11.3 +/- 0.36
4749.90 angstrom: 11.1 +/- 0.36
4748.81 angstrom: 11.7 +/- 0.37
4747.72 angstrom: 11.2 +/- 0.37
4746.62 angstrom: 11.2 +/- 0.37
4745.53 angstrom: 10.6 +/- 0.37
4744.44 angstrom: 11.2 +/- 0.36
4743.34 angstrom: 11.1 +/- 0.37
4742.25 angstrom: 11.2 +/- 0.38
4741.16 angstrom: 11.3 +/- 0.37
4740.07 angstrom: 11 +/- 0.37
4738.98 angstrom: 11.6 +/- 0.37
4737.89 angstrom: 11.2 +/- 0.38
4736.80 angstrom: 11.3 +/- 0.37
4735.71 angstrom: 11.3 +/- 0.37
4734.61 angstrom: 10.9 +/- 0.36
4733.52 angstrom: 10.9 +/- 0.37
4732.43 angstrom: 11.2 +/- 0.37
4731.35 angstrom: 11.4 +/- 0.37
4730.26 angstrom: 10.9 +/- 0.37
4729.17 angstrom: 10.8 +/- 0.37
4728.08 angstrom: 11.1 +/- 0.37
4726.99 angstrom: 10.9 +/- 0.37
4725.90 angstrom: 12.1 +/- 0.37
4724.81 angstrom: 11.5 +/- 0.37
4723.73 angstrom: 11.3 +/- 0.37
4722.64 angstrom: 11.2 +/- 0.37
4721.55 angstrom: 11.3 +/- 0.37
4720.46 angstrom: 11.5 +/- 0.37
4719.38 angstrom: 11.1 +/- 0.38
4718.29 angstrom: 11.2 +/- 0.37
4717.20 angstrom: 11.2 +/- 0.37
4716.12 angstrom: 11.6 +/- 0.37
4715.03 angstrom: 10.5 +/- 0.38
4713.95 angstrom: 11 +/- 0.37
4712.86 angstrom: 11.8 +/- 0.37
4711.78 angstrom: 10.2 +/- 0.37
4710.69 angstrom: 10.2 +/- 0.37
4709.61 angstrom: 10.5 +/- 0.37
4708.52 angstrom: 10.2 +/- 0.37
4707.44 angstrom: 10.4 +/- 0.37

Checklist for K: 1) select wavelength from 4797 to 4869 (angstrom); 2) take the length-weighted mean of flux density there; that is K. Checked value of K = 10.9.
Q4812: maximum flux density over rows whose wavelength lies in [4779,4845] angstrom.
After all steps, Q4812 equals 12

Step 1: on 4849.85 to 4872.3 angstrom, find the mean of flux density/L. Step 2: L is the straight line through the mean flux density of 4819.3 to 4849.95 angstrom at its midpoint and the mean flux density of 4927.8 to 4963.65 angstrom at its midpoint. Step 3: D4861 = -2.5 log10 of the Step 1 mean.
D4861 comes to 0.12 mag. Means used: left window 11.2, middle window 10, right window 11.2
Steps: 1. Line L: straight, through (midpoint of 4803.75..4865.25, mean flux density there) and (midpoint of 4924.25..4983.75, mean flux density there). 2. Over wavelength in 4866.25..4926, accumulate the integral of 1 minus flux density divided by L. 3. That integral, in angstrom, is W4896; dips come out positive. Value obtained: 1.2 angstrom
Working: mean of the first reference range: 10.9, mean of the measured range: 10.8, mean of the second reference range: 11.1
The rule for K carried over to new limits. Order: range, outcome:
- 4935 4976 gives 11.3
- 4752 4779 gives 11.1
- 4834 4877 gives 10.5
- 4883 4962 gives 11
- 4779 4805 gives 11.1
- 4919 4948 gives 11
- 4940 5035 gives 10.9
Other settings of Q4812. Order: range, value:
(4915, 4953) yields 12.2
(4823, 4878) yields 11.7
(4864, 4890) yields 11.9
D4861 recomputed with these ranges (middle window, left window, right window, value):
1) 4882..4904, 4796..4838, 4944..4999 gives 0.04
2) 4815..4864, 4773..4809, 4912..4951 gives 0.03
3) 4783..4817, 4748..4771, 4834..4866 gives -0.03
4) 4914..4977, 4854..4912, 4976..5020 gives -0.05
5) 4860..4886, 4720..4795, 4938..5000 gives 0.09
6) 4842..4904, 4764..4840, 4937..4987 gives 0.06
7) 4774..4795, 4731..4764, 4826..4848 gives 0.00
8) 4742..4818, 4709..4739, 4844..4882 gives -0.03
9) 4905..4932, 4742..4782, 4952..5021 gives 0.00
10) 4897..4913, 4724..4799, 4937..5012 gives -0.01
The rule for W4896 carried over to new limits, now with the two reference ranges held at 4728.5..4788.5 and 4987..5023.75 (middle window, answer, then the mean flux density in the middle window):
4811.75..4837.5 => -0.7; 11.3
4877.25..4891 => 0.3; 10.7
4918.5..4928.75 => 0.2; 10.6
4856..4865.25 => 1.4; 9.25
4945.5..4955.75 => -0.8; 11.6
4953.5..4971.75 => -0.6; 11.1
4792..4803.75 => -0.1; 11.2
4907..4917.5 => -0.3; 11.2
